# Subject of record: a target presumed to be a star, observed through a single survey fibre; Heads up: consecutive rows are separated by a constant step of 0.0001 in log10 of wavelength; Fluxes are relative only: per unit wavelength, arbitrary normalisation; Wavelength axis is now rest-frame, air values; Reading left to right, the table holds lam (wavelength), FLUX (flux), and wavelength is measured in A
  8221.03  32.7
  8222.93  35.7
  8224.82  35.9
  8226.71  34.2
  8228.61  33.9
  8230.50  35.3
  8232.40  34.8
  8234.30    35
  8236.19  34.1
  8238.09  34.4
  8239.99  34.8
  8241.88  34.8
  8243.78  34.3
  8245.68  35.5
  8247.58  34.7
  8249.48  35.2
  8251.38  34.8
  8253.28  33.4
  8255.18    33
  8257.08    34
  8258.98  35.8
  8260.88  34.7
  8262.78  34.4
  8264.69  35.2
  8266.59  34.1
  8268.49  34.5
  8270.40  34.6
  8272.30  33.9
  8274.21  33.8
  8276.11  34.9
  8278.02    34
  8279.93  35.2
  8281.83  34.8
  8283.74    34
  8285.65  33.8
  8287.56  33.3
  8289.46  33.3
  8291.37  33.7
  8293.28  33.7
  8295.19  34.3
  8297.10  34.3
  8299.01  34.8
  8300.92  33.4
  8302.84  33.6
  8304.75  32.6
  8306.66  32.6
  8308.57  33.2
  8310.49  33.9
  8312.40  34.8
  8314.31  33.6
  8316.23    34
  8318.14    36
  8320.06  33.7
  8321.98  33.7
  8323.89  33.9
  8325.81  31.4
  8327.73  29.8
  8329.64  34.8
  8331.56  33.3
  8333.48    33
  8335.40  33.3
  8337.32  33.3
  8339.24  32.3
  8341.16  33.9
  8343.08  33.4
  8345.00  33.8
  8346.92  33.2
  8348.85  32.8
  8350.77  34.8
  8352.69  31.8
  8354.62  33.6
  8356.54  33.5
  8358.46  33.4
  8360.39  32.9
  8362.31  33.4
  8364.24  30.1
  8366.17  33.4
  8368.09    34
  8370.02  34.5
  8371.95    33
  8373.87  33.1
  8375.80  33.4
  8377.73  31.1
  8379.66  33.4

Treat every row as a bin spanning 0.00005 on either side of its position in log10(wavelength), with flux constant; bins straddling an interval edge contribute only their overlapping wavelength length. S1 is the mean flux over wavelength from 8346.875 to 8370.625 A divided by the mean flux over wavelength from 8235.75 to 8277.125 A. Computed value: 0.96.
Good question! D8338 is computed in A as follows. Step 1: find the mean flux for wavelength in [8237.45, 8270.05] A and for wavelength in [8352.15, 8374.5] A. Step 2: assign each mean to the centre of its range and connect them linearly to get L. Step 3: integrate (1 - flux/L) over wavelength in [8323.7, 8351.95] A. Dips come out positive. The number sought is 0.3 A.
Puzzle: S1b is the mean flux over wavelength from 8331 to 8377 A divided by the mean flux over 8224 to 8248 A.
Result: 0.96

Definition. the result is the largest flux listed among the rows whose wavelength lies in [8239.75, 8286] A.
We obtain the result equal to 35.8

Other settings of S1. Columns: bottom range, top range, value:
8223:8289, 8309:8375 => 0.97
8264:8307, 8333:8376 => 0.98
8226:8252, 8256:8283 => 1.00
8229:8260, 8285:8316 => 0.97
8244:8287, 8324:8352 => 0.96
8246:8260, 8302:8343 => 0.97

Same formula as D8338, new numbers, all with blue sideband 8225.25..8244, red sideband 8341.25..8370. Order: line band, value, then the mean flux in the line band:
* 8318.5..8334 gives 0.2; 33.1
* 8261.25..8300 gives -0.2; 34.2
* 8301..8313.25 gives 0.1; 33.4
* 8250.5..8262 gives 0.0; 34.3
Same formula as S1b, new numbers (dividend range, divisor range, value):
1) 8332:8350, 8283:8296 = 0.99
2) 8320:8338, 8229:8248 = 0.95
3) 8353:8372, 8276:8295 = 0.97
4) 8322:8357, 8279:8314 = 0.98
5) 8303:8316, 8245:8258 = 0.98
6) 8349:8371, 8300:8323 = 0.98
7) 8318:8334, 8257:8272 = 0.96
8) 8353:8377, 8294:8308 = 0.98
